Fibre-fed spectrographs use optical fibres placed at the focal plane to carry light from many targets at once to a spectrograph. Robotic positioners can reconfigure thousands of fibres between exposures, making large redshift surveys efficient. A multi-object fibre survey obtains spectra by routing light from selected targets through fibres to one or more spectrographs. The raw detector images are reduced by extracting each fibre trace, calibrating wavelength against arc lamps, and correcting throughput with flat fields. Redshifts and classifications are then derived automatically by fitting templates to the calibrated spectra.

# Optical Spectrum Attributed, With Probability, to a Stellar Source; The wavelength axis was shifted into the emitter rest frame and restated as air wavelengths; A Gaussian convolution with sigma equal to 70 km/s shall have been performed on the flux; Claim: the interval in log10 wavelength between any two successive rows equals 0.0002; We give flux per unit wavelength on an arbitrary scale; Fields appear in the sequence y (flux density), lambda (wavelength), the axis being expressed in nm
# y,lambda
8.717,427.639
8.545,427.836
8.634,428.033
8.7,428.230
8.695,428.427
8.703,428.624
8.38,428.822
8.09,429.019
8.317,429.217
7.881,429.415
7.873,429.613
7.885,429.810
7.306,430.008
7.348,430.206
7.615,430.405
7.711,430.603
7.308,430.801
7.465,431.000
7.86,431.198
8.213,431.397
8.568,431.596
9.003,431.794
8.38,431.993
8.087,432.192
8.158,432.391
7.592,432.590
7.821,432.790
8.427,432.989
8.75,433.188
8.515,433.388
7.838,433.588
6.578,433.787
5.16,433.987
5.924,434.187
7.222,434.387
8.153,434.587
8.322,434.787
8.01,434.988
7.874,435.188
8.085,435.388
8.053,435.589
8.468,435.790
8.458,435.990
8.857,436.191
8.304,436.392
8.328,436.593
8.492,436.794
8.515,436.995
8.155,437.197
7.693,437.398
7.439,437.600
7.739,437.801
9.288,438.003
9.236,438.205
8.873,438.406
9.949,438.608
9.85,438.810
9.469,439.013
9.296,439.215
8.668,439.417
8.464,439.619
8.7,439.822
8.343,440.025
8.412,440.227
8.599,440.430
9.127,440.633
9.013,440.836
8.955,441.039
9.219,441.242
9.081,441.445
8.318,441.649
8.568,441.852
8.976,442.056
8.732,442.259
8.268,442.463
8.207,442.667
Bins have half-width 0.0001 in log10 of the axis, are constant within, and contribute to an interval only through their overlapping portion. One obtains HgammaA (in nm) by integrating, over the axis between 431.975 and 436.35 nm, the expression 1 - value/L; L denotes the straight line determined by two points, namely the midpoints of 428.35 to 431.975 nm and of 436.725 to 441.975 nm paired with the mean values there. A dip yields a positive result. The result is 0.26 nm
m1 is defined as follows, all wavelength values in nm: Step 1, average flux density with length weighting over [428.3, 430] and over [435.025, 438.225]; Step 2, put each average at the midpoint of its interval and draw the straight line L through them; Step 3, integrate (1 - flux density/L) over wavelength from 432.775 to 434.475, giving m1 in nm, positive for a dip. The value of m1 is 0.19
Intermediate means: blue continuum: 8.19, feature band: 7.34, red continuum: 8.28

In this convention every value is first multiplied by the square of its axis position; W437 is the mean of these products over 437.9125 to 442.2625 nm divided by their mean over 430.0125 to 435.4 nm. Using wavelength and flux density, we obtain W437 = 1.2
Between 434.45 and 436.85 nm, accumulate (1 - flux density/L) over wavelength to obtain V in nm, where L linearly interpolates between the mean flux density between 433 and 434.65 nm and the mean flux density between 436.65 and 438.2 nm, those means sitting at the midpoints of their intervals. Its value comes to -0.15 nm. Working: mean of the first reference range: 7.31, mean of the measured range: 8.26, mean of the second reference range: 8.25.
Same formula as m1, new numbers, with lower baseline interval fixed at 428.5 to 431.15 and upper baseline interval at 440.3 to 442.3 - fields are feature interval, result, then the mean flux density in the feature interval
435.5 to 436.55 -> 0.00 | 8.43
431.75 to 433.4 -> -0.04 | 8.27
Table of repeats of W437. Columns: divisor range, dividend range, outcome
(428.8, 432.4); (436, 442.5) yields 1.14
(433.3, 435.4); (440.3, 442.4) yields 1.23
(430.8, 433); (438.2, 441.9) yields 1.15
